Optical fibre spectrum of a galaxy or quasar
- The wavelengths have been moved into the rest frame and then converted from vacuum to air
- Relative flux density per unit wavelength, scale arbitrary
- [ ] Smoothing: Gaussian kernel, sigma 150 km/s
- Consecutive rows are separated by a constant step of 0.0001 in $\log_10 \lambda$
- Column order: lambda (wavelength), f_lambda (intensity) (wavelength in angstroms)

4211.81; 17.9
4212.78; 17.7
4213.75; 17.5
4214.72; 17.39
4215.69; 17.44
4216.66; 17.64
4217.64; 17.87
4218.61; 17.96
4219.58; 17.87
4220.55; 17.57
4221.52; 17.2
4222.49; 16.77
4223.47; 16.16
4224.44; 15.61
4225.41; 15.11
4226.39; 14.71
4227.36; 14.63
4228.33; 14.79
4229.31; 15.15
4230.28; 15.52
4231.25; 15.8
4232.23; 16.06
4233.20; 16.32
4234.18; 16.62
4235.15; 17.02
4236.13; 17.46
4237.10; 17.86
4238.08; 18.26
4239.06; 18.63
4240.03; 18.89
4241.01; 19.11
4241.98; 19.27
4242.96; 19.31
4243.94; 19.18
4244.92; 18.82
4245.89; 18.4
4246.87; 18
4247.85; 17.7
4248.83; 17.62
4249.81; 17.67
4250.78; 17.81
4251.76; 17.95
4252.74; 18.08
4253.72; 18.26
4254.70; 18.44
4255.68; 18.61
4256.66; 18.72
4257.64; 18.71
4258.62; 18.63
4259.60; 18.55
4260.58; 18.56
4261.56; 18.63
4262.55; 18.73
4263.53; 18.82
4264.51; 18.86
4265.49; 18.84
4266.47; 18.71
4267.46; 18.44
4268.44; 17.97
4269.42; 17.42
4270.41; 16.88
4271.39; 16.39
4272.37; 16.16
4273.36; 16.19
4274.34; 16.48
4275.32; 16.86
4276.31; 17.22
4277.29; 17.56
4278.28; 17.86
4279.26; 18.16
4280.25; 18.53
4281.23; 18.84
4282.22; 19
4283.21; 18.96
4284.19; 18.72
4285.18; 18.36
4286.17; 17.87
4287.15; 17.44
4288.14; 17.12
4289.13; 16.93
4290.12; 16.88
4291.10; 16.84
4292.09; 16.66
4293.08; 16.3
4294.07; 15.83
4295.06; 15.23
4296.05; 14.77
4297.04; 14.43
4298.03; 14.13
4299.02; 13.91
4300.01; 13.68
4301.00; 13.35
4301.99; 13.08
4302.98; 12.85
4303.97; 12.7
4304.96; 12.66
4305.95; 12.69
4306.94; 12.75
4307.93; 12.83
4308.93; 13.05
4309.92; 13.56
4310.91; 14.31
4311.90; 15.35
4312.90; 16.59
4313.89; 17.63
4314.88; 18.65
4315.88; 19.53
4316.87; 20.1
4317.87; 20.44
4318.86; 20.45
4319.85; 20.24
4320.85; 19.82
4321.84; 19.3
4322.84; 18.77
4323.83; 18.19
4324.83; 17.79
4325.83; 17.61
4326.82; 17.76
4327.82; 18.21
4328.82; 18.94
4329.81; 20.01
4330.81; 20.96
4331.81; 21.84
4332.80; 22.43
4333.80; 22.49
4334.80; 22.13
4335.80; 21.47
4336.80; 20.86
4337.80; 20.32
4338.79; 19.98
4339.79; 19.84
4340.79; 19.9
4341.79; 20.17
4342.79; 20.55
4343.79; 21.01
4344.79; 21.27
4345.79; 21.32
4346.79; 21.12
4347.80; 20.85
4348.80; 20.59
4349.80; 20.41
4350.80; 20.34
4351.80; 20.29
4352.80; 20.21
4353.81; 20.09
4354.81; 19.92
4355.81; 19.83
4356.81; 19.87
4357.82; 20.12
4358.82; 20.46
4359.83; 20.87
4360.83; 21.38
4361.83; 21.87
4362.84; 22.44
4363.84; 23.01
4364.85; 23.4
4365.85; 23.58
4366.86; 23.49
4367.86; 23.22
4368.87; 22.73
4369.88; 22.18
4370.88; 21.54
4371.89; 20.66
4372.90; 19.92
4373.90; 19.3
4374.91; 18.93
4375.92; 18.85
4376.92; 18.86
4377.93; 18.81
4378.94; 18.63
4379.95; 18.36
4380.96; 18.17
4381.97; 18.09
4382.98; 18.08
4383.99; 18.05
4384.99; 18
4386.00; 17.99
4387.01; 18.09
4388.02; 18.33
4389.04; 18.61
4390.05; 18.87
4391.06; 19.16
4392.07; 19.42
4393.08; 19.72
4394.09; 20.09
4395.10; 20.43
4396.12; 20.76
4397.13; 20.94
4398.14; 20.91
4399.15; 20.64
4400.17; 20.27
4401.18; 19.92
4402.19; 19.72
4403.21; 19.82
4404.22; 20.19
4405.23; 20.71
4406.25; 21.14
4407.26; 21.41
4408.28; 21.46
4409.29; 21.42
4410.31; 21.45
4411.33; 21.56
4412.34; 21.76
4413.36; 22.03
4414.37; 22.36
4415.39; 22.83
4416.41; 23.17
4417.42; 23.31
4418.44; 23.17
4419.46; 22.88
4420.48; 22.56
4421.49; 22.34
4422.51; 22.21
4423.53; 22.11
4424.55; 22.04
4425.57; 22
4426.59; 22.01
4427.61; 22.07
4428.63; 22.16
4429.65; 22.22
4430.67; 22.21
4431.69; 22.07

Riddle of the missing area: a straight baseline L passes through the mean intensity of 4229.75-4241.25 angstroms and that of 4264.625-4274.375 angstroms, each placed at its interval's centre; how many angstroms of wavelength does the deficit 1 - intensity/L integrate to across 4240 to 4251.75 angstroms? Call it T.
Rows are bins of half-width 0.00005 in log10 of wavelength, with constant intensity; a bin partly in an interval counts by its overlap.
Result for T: -0.77 angstroms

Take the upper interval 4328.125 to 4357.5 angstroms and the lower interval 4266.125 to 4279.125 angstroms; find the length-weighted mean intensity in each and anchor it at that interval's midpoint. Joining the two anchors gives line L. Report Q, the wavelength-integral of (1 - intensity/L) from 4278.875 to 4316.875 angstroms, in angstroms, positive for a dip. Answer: 5.3 angstroms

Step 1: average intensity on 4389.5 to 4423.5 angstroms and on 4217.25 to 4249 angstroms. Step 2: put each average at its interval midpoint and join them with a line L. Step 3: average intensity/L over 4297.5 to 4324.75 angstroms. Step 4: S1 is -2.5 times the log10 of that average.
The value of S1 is 0.19 mag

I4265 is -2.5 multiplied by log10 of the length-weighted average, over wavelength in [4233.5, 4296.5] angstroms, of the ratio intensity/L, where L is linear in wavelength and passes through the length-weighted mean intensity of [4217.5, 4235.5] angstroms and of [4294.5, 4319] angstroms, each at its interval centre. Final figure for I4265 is -0.14 mag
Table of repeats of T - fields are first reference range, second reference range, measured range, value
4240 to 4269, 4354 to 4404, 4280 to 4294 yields 0.9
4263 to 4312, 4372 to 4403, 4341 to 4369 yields -4.5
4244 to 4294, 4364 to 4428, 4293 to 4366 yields 2.7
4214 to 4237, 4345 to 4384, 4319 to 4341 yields -0.5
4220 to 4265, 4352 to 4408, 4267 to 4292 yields 1.0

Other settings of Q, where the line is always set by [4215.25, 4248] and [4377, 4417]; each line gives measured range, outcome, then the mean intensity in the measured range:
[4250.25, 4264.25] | -0.66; 18.5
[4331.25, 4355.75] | -2.15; 20.8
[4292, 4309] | 4.14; 13.9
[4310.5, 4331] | 0.15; 18.6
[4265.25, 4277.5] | 0.41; 17.3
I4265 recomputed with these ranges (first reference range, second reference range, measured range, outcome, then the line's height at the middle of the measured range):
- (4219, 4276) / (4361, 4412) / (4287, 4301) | 0.183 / 18.5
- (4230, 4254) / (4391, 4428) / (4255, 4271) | -0.008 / 18.3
